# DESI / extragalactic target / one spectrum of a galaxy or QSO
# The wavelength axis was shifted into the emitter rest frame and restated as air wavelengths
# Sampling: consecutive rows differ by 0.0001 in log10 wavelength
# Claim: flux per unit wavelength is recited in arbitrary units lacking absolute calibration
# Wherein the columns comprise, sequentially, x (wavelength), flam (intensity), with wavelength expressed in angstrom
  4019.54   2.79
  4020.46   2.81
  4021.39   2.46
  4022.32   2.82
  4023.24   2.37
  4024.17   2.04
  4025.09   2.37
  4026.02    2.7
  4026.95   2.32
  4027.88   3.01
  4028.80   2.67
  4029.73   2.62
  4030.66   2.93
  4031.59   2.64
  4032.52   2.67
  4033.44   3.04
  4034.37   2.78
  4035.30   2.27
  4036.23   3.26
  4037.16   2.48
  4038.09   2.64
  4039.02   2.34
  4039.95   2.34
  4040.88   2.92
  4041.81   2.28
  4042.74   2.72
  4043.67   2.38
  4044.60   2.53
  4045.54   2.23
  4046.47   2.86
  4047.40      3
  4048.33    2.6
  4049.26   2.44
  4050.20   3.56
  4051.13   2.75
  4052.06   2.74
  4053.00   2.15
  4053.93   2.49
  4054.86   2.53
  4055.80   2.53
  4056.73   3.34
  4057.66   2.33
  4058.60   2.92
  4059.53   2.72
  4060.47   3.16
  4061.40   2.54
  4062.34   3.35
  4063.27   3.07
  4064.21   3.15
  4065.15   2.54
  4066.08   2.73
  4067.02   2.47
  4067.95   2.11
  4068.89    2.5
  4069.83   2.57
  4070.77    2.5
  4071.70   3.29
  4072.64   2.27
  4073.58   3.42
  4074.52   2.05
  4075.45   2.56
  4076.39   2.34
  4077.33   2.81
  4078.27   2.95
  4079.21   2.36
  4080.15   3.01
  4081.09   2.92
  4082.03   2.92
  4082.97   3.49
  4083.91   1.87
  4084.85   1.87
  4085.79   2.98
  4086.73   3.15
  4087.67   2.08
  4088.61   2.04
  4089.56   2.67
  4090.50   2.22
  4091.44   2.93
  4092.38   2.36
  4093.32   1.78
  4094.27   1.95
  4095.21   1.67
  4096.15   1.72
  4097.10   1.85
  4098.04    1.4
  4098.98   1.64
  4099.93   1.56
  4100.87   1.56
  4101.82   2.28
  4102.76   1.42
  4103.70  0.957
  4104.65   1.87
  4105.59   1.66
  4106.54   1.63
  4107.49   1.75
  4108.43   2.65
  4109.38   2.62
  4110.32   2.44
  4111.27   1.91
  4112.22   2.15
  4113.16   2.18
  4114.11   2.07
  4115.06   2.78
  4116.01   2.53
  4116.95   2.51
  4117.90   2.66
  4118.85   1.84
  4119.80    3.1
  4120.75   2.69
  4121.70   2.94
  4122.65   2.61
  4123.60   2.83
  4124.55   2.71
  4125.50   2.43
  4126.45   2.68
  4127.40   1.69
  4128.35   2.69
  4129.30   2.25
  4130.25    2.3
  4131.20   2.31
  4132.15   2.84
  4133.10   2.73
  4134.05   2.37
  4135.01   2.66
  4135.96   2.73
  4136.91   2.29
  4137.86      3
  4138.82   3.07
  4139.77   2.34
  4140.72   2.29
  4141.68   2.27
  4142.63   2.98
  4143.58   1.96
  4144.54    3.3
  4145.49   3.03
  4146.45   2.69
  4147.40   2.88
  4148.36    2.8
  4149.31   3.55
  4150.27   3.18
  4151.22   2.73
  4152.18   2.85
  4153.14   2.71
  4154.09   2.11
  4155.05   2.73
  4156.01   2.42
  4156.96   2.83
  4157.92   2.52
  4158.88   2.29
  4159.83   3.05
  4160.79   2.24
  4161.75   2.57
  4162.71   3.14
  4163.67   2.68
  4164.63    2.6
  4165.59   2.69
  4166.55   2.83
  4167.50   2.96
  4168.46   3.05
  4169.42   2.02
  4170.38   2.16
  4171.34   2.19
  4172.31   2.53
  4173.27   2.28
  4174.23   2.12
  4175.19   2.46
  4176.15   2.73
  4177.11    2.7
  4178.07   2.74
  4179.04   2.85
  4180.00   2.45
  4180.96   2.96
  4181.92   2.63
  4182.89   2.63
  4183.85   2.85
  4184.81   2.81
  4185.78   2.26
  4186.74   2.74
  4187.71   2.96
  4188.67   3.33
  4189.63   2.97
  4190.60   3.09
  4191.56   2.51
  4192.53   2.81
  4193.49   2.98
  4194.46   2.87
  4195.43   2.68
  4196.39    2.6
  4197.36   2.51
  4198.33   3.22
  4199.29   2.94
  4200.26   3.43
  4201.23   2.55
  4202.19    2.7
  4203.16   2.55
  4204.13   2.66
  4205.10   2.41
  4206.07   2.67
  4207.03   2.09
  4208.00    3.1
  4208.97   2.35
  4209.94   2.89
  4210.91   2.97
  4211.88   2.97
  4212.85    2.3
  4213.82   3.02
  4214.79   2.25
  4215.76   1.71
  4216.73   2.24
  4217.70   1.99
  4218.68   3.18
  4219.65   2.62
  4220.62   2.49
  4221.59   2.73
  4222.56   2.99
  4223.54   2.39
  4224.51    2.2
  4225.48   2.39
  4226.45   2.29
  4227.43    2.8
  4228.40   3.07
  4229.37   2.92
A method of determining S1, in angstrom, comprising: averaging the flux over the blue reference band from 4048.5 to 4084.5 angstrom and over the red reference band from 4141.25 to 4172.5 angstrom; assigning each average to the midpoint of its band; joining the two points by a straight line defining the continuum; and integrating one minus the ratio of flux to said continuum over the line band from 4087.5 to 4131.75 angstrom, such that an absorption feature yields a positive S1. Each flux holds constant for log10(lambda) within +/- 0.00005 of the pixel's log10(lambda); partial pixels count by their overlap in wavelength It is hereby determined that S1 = 8.5 angstrom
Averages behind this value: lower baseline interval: 2.72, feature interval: 2.18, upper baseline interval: 2.68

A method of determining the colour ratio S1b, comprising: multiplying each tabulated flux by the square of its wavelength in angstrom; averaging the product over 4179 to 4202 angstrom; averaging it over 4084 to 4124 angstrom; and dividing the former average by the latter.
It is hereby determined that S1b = 1.4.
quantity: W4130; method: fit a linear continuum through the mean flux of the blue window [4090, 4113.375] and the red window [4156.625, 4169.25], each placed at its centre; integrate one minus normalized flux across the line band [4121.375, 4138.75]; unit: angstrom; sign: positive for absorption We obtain -2.1 angstrom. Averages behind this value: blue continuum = 1.93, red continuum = 2.71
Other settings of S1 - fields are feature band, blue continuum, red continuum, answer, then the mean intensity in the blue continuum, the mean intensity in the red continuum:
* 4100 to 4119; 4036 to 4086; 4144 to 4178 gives 4.3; 2.68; 2.67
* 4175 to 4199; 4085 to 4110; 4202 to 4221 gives -3.3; 2.02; 2.56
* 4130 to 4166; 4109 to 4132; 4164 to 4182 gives -2.3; 2.46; 2.58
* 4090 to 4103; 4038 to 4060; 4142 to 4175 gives 3.7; 2.64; 2.66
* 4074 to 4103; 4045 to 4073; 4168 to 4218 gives 4.5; 2.72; 2.65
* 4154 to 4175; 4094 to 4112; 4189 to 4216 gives -1.6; 1.82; 2.72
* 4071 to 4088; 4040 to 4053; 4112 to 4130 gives -0.7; 2.66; 2.49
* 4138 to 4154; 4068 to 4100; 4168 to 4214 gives -1.3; 2.41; 2.69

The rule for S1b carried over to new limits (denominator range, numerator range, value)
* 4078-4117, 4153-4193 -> 1.25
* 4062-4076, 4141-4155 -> 1.07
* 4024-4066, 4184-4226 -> 1.07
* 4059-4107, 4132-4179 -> 1.16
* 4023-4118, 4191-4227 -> 1.14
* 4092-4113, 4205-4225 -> 1.45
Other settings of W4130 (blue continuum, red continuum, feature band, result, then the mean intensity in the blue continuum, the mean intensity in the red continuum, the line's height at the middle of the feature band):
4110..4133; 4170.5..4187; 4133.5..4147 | -0.8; 2.47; 2.57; 2.5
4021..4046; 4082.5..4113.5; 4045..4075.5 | -4.4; 2.59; 2.07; 2.37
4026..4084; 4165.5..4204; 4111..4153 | 1.6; 2.7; 2.71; 2.7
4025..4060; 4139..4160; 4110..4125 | 1.1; 2.66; 2.71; 2.69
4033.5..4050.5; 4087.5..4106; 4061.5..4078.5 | -3.4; 2.65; 1.88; 2.25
